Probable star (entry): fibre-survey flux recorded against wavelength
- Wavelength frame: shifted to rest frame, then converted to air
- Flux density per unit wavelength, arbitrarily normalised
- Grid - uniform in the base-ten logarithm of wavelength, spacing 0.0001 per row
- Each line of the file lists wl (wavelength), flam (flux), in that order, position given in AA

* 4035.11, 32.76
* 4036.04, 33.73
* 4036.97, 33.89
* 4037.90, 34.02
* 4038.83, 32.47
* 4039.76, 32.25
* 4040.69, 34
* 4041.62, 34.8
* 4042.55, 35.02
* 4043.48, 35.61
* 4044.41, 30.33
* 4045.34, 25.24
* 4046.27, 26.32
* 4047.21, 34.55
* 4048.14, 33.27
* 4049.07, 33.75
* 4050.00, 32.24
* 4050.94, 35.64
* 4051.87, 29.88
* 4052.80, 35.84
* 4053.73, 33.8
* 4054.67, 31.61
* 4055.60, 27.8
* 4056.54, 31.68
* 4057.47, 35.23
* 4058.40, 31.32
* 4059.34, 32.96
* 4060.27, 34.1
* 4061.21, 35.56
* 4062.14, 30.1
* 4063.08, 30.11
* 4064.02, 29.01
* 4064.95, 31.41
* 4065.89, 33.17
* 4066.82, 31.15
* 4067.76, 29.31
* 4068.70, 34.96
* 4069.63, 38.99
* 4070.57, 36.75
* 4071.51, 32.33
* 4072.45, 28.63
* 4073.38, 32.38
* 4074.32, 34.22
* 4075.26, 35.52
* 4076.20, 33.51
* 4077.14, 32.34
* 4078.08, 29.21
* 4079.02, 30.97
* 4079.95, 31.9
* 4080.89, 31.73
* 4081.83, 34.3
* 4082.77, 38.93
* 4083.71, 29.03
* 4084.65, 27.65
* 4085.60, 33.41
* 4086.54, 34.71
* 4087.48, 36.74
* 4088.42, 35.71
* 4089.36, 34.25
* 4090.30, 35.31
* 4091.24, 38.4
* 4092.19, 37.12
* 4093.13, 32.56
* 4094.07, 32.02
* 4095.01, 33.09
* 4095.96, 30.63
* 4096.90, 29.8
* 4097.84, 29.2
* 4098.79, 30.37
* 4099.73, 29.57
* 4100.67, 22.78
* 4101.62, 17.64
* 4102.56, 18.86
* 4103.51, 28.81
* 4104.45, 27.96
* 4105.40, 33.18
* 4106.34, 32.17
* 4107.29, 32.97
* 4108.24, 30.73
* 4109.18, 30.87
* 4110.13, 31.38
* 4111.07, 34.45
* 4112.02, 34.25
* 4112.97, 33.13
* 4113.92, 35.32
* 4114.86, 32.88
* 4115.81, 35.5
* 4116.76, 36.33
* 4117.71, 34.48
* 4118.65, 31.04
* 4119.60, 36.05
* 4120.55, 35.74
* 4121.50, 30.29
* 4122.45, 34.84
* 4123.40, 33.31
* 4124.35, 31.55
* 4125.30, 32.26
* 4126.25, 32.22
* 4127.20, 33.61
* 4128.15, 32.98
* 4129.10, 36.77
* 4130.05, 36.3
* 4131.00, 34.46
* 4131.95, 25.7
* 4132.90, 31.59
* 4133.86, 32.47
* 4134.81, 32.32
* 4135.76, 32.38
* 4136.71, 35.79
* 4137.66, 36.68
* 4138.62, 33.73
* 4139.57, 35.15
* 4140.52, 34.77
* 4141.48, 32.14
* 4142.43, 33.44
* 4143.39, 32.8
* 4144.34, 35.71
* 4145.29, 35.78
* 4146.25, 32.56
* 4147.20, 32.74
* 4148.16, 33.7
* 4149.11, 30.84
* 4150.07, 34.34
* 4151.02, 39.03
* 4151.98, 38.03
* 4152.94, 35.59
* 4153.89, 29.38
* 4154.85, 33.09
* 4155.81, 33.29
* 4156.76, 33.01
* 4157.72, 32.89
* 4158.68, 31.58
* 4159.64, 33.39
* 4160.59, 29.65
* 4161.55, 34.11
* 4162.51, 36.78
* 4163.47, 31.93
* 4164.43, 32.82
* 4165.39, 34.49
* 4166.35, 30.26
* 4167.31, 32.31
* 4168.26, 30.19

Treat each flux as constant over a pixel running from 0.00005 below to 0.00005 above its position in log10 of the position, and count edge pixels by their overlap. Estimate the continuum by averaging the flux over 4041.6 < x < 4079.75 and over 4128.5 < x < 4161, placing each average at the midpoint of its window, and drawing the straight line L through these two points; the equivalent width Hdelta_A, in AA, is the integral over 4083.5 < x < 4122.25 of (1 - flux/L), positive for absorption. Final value 1.29 AA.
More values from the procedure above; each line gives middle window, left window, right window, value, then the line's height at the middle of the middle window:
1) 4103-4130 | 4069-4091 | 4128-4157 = 0.5 AA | 33.7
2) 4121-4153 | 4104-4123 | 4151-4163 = -0.3 AA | 33.4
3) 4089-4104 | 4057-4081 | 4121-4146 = 1.3 AA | 32.9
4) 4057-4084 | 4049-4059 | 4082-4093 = 0.6 AA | 33.6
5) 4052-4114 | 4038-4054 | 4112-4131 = 2.4 AA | 33.3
